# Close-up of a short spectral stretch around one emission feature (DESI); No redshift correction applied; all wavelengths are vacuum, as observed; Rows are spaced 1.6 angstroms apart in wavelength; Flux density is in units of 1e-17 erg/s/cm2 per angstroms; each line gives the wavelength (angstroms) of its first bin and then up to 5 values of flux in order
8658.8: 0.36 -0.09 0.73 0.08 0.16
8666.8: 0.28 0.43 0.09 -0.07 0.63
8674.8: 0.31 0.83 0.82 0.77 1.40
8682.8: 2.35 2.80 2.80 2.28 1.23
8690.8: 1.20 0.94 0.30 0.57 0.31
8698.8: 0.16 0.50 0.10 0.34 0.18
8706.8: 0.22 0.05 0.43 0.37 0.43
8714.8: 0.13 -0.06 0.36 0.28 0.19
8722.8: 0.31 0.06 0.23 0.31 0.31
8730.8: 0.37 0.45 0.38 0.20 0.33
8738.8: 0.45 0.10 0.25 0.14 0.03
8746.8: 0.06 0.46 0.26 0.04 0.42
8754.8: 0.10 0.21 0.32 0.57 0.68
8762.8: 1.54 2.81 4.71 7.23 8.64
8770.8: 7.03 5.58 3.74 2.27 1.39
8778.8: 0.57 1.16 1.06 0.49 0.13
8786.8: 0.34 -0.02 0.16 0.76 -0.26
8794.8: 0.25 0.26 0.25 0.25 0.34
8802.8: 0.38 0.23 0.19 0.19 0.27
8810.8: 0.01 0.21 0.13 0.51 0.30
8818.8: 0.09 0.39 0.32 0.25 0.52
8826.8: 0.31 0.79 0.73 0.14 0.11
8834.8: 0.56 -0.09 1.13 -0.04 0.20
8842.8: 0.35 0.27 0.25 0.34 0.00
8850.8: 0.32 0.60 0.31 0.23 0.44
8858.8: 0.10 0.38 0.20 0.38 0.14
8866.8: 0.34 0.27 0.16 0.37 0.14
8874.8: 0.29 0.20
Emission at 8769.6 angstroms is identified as [O III] 5007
